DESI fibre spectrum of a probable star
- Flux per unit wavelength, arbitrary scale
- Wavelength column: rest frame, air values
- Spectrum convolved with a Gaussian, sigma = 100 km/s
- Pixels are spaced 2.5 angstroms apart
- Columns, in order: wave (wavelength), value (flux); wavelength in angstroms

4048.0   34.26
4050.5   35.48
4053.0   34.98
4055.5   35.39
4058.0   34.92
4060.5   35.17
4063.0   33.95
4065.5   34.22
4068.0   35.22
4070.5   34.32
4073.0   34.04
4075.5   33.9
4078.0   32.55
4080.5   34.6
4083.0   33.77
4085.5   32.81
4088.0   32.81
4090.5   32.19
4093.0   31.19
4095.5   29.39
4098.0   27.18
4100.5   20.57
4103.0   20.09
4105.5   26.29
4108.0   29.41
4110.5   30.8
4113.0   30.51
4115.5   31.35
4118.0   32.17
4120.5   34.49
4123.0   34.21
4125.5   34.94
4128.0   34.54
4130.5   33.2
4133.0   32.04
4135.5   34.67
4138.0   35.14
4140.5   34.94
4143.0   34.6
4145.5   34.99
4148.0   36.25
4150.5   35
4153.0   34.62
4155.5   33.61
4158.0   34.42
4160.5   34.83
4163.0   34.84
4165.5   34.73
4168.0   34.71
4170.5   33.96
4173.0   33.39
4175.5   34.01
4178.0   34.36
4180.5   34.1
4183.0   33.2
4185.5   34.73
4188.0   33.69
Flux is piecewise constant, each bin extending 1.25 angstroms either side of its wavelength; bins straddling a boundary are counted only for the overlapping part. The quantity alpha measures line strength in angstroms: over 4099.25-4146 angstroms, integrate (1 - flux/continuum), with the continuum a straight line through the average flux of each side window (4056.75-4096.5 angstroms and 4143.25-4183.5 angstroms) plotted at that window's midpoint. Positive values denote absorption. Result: 3.5 angstroms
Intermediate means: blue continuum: 33.5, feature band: 31.5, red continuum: 34.5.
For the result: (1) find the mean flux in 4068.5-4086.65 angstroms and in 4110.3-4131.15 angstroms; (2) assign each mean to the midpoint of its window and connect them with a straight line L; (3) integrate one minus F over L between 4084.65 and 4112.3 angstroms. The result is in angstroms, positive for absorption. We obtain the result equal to 4.1 angstroms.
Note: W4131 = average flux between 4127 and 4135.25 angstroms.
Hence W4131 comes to 33.4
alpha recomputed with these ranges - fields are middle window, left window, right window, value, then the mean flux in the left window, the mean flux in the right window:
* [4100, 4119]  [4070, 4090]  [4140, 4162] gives 3.5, 33.5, 34.8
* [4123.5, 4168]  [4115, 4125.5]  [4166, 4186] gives -1.1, 33.4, 34.1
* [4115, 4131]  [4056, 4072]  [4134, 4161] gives 0.5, 34.7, 34.8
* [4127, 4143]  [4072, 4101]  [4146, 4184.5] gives -0.4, 31.5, 34.4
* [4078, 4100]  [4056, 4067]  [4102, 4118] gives -0.1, 34.6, 28.5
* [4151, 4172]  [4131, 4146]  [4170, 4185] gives -0.3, 34.3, 33.9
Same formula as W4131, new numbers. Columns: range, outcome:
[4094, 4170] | 32.3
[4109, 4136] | 32.9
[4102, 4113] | 27.2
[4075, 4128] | 30.8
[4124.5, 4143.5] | 34.2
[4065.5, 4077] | 34.3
